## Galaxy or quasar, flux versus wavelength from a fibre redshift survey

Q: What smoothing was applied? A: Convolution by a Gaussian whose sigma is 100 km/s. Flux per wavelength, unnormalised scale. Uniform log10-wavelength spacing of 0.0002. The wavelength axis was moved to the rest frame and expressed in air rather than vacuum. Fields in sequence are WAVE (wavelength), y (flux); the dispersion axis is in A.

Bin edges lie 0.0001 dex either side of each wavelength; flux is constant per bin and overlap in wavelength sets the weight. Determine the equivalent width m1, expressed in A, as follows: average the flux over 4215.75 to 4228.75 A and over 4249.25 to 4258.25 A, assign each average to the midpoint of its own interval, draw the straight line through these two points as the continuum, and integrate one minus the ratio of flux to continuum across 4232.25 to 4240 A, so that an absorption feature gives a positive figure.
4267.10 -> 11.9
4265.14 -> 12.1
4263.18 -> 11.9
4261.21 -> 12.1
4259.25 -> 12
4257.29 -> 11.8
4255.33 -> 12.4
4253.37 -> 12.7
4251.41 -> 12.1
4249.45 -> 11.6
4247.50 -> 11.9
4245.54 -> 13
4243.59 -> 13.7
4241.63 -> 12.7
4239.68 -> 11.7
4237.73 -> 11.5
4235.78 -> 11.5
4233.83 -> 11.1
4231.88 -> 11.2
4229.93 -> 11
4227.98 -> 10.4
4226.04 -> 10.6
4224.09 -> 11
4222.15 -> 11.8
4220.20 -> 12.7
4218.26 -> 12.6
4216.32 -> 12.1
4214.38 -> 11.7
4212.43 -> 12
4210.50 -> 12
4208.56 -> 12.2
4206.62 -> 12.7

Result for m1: 0.3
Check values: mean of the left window 11.6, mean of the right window 12.2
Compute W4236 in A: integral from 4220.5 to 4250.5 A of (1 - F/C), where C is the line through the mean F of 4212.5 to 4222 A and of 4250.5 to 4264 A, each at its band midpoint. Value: 1.23 A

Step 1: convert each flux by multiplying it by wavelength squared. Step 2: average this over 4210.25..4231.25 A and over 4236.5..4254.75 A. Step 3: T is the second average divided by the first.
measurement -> 1.07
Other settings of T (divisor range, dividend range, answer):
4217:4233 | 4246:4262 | 1.07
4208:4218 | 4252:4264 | 1.03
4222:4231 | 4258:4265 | 1.12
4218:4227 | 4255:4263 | 1.05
